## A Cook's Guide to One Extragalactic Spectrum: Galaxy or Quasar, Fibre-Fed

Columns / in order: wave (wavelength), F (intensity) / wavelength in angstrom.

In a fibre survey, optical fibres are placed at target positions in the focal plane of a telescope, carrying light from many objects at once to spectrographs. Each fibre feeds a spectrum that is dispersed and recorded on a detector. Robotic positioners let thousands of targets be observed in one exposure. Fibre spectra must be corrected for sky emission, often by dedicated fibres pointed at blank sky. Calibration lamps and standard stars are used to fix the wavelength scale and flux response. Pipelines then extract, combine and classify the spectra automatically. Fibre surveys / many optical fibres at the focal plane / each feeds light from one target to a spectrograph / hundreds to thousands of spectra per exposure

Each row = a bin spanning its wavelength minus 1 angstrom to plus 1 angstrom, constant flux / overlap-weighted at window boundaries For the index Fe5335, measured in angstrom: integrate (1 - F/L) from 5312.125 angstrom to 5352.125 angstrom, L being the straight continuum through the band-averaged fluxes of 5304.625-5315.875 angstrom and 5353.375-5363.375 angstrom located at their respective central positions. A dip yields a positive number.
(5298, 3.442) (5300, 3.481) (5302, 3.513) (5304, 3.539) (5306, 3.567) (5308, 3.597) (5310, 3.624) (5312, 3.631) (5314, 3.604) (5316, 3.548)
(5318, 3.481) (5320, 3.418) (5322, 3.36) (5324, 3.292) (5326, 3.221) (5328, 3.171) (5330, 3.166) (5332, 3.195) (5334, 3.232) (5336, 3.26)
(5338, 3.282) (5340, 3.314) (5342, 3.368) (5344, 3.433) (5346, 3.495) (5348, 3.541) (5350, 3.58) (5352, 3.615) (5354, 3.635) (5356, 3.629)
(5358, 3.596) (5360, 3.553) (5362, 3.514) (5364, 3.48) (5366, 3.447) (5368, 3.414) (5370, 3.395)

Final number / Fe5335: 2.3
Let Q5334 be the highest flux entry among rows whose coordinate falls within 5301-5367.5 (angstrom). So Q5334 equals 3.635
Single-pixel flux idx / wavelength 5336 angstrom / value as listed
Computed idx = 3.26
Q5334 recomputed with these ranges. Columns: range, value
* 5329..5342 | 3.368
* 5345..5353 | 3.615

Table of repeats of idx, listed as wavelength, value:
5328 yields 3.171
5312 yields 3.631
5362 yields 3.514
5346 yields 3.495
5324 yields 3.292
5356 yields 3.629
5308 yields 3.597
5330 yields 3.166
